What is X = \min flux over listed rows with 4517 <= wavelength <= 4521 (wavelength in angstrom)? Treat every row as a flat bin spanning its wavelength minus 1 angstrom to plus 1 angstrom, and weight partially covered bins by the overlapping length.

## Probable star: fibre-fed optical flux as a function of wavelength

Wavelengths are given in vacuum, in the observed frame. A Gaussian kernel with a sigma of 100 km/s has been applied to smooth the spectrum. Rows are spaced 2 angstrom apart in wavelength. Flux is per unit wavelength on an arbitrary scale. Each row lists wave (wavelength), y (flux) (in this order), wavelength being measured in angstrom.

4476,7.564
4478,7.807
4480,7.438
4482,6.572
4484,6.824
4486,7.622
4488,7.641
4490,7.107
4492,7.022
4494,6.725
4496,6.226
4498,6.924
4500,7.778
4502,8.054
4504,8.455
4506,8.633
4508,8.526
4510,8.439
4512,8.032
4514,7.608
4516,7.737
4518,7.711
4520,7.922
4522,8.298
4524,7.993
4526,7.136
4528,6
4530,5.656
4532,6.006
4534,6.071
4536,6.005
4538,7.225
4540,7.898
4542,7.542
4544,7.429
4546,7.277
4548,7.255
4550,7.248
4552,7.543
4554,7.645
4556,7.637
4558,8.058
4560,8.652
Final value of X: 7.711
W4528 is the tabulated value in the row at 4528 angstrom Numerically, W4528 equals 6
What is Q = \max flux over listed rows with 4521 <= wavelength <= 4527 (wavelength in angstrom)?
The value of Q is 8.298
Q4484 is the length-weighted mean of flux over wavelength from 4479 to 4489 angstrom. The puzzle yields 7.22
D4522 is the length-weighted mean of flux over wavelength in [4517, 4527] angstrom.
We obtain 7.81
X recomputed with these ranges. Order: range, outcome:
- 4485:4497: 6.226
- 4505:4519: 7.608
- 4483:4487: 6.824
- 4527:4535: 5.656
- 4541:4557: 7.248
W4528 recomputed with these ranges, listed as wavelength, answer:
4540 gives 7.898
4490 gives 7.107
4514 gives 7.608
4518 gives 7.711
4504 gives 8.455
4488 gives 7.641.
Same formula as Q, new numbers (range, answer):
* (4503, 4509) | 8.633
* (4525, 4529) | 7.136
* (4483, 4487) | 7.622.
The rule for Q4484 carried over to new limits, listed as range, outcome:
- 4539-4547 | 7.54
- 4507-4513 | 8.33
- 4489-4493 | 7.06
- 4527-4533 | 5.89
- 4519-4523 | 8.11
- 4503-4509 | 8.54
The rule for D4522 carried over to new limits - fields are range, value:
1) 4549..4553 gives 7.4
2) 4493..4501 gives 6.91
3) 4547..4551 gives 7.25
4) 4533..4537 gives 6.04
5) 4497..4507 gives 7.97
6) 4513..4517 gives 7.67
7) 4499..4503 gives 7.92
